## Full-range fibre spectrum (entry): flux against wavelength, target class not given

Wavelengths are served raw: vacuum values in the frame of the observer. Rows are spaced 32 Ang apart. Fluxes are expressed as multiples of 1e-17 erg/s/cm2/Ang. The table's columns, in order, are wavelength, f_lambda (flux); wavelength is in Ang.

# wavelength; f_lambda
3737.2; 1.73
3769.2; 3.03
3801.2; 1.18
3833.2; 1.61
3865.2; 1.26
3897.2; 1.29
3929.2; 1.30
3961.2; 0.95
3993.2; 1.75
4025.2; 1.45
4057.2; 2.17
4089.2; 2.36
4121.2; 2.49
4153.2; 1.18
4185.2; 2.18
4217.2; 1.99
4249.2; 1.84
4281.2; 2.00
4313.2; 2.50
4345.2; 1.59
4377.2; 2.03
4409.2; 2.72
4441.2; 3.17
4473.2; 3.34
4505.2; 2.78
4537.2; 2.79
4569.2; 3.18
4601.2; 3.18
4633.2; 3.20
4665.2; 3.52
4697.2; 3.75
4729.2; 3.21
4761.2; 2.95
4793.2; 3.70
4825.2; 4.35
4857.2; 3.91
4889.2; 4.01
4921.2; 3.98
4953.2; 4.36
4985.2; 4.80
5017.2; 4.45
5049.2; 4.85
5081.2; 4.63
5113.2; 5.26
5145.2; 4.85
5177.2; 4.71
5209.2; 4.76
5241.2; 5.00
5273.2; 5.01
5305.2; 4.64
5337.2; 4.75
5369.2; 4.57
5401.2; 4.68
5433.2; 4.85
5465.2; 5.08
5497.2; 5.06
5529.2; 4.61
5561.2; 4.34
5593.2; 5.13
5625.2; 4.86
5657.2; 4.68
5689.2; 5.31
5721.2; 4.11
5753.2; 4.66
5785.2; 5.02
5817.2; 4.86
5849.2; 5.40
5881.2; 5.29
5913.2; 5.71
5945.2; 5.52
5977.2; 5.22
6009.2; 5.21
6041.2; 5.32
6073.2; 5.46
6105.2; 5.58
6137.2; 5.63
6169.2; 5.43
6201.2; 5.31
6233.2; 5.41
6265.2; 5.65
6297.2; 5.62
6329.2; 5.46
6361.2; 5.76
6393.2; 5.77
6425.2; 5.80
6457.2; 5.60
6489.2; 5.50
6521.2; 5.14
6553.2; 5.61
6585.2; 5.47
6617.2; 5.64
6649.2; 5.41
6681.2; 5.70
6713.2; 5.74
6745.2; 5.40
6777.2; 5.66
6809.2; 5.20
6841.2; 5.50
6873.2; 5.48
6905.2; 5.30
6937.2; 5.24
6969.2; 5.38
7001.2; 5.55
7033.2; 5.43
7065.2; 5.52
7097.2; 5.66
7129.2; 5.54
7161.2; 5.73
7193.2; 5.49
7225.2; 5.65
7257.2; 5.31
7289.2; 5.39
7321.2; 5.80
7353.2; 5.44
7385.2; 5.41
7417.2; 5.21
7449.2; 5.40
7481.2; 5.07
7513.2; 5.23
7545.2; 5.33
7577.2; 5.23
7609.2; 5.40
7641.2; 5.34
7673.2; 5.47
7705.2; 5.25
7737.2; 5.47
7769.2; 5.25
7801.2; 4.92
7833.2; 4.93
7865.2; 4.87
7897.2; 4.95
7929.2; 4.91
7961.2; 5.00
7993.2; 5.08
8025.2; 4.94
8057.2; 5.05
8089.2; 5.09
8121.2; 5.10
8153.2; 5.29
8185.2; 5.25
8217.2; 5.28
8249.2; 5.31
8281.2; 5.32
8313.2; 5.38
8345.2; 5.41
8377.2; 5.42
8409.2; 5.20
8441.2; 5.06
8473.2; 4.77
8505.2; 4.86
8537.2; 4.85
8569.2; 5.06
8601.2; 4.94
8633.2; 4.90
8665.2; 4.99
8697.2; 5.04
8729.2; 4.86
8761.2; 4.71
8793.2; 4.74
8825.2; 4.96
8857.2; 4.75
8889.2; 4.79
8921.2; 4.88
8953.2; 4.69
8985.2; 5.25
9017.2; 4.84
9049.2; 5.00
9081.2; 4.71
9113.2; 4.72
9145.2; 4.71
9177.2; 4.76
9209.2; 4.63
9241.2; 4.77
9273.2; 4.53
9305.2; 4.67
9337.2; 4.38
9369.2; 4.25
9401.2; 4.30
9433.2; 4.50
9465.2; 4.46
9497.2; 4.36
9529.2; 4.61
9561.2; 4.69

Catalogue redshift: 0.11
